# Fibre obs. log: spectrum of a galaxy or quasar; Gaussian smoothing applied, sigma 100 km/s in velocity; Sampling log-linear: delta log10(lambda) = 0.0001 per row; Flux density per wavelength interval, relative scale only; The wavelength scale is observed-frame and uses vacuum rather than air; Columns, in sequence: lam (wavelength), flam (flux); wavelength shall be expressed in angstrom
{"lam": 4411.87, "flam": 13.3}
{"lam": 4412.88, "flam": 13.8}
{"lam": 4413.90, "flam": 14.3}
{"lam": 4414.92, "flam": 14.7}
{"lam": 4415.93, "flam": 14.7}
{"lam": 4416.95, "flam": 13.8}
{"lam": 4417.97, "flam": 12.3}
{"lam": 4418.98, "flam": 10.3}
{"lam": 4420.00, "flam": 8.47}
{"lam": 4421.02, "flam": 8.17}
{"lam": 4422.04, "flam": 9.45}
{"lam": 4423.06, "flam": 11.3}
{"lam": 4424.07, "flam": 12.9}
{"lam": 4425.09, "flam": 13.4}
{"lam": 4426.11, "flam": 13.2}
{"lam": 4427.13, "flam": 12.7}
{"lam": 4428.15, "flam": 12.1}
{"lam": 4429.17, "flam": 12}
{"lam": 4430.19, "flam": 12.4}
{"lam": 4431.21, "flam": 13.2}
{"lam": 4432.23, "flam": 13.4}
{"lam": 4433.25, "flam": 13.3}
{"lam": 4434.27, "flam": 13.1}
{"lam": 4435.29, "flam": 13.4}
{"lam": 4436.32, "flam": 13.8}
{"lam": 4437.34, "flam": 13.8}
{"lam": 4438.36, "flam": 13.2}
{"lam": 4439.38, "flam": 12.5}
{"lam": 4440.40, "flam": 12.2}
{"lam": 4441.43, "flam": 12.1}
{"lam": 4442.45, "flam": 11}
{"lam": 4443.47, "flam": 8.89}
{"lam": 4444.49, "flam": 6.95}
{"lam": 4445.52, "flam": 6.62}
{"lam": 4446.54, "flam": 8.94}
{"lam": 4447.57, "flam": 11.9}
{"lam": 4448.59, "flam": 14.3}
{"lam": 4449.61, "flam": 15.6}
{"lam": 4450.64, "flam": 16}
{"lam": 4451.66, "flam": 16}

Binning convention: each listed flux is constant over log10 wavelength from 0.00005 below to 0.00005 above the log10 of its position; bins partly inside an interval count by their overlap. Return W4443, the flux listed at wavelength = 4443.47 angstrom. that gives 8.89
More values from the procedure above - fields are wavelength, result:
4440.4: 12.2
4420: 8.47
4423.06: 11.3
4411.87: 13.3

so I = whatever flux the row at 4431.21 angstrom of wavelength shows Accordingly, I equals 13.2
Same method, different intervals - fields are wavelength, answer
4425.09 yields 13.4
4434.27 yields 13.1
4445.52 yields 6.62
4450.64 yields 16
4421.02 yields 8.17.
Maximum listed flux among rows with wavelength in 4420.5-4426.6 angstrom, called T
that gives 13.4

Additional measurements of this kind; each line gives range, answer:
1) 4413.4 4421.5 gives 14.7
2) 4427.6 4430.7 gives 12.4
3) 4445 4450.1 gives 15.6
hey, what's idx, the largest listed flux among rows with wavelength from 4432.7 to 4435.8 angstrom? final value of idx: 13.4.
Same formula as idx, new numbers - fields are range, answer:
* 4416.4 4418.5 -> 13.8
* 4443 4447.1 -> 8.94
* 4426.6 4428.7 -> 12.7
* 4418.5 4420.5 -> 10.3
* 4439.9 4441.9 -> 12.2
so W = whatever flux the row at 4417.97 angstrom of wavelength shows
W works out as 12.3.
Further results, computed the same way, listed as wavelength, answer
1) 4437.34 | 13.8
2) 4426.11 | 13.2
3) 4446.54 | 8.94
